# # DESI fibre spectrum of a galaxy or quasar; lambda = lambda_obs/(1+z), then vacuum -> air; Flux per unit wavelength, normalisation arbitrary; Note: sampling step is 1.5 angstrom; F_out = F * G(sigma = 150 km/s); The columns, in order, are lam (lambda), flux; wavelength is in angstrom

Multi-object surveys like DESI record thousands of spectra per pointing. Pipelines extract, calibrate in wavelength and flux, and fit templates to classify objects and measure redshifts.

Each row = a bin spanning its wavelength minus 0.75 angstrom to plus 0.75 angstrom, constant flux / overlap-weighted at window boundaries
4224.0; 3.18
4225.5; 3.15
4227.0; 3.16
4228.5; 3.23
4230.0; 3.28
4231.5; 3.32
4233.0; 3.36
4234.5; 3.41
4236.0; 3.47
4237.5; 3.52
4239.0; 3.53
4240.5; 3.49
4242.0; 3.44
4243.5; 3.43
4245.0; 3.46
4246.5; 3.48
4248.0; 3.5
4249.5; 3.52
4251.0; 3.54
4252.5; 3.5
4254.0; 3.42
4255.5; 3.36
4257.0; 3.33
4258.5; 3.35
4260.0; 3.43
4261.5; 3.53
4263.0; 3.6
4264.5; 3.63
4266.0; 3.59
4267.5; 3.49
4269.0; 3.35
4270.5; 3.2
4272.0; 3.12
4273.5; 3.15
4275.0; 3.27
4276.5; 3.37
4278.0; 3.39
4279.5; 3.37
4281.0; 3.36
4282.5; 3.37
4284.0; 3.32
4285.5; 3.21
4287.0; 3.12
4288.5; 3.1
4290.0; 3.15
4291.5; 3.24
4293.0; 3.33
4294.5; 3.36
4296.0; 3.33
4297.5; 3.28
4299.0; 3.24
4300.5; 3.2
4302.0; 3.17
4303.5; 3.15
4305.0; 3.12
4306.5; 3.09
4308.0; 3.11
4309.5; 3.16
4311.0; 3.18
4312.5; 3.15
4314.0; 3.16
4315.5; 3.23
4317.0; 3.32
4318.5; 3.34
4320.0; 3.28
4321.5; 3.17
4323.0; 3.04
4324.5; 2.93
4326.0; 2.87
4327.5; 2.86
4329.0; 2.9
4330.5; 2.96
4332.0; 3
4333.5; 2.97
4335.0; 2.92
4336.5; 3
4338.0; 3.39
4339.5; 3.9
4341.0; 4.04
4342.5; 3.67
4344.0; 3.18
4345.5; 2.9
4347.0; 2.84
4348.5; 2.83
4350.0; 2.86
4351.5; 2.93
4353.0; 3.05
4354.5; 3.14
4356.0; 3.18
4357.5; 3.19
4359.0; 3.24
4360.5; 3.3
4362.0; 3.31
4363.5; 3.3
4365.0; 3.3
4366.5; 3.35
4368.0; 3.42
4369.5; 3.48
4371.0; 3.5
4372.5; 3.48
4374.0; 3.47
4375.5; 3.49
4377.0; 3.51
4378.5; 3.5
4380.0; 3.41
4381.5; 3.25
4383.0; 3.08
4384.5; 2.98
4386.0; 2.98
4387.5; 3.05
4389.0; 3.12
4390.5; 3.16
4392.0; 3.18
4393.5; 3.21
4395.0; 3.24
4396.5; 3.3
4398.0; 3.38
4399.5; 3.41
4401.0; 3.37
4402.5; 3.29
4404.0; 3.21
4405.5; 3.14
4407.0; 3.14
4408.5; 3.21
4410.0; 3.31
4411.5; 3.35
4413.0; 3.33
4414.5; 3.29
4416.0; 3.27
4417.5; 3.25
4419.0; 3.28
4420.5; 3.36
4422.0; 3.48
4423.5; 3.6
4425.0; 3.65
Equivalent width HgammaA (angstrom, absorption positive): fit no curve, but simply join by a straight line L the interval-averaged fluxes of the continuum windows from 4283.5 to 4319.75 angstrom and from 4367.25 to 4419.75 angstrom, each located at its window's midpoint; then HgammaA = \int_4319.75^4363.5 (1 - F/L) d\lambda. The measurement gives 1.5 angstrom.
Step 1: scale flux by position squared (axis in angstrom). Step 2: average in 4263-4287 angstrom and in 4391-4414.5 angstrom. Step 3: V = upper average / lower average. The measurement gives 1.0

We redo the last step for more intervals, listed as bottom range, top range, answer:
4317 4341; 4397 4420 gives 1.08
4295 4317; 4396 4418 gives 1.08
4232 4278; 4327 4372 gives 0.98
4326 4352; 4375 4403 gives 1.07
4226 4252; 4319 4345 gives 0.97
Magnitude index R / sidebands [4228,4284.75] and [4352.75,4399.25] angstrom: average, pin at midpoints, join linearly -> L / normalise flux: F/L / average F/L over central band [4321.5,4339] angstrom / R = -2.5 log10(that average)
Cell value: 0.11 mag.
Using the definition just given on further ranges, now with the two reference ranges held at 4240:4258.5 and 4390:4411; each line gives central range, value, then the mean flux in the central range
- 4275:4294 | 0.04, 3.28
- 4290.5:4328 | 0.07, 3.17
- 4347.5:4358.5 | 0.10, 3.03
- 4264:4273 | 0.01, 3.38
